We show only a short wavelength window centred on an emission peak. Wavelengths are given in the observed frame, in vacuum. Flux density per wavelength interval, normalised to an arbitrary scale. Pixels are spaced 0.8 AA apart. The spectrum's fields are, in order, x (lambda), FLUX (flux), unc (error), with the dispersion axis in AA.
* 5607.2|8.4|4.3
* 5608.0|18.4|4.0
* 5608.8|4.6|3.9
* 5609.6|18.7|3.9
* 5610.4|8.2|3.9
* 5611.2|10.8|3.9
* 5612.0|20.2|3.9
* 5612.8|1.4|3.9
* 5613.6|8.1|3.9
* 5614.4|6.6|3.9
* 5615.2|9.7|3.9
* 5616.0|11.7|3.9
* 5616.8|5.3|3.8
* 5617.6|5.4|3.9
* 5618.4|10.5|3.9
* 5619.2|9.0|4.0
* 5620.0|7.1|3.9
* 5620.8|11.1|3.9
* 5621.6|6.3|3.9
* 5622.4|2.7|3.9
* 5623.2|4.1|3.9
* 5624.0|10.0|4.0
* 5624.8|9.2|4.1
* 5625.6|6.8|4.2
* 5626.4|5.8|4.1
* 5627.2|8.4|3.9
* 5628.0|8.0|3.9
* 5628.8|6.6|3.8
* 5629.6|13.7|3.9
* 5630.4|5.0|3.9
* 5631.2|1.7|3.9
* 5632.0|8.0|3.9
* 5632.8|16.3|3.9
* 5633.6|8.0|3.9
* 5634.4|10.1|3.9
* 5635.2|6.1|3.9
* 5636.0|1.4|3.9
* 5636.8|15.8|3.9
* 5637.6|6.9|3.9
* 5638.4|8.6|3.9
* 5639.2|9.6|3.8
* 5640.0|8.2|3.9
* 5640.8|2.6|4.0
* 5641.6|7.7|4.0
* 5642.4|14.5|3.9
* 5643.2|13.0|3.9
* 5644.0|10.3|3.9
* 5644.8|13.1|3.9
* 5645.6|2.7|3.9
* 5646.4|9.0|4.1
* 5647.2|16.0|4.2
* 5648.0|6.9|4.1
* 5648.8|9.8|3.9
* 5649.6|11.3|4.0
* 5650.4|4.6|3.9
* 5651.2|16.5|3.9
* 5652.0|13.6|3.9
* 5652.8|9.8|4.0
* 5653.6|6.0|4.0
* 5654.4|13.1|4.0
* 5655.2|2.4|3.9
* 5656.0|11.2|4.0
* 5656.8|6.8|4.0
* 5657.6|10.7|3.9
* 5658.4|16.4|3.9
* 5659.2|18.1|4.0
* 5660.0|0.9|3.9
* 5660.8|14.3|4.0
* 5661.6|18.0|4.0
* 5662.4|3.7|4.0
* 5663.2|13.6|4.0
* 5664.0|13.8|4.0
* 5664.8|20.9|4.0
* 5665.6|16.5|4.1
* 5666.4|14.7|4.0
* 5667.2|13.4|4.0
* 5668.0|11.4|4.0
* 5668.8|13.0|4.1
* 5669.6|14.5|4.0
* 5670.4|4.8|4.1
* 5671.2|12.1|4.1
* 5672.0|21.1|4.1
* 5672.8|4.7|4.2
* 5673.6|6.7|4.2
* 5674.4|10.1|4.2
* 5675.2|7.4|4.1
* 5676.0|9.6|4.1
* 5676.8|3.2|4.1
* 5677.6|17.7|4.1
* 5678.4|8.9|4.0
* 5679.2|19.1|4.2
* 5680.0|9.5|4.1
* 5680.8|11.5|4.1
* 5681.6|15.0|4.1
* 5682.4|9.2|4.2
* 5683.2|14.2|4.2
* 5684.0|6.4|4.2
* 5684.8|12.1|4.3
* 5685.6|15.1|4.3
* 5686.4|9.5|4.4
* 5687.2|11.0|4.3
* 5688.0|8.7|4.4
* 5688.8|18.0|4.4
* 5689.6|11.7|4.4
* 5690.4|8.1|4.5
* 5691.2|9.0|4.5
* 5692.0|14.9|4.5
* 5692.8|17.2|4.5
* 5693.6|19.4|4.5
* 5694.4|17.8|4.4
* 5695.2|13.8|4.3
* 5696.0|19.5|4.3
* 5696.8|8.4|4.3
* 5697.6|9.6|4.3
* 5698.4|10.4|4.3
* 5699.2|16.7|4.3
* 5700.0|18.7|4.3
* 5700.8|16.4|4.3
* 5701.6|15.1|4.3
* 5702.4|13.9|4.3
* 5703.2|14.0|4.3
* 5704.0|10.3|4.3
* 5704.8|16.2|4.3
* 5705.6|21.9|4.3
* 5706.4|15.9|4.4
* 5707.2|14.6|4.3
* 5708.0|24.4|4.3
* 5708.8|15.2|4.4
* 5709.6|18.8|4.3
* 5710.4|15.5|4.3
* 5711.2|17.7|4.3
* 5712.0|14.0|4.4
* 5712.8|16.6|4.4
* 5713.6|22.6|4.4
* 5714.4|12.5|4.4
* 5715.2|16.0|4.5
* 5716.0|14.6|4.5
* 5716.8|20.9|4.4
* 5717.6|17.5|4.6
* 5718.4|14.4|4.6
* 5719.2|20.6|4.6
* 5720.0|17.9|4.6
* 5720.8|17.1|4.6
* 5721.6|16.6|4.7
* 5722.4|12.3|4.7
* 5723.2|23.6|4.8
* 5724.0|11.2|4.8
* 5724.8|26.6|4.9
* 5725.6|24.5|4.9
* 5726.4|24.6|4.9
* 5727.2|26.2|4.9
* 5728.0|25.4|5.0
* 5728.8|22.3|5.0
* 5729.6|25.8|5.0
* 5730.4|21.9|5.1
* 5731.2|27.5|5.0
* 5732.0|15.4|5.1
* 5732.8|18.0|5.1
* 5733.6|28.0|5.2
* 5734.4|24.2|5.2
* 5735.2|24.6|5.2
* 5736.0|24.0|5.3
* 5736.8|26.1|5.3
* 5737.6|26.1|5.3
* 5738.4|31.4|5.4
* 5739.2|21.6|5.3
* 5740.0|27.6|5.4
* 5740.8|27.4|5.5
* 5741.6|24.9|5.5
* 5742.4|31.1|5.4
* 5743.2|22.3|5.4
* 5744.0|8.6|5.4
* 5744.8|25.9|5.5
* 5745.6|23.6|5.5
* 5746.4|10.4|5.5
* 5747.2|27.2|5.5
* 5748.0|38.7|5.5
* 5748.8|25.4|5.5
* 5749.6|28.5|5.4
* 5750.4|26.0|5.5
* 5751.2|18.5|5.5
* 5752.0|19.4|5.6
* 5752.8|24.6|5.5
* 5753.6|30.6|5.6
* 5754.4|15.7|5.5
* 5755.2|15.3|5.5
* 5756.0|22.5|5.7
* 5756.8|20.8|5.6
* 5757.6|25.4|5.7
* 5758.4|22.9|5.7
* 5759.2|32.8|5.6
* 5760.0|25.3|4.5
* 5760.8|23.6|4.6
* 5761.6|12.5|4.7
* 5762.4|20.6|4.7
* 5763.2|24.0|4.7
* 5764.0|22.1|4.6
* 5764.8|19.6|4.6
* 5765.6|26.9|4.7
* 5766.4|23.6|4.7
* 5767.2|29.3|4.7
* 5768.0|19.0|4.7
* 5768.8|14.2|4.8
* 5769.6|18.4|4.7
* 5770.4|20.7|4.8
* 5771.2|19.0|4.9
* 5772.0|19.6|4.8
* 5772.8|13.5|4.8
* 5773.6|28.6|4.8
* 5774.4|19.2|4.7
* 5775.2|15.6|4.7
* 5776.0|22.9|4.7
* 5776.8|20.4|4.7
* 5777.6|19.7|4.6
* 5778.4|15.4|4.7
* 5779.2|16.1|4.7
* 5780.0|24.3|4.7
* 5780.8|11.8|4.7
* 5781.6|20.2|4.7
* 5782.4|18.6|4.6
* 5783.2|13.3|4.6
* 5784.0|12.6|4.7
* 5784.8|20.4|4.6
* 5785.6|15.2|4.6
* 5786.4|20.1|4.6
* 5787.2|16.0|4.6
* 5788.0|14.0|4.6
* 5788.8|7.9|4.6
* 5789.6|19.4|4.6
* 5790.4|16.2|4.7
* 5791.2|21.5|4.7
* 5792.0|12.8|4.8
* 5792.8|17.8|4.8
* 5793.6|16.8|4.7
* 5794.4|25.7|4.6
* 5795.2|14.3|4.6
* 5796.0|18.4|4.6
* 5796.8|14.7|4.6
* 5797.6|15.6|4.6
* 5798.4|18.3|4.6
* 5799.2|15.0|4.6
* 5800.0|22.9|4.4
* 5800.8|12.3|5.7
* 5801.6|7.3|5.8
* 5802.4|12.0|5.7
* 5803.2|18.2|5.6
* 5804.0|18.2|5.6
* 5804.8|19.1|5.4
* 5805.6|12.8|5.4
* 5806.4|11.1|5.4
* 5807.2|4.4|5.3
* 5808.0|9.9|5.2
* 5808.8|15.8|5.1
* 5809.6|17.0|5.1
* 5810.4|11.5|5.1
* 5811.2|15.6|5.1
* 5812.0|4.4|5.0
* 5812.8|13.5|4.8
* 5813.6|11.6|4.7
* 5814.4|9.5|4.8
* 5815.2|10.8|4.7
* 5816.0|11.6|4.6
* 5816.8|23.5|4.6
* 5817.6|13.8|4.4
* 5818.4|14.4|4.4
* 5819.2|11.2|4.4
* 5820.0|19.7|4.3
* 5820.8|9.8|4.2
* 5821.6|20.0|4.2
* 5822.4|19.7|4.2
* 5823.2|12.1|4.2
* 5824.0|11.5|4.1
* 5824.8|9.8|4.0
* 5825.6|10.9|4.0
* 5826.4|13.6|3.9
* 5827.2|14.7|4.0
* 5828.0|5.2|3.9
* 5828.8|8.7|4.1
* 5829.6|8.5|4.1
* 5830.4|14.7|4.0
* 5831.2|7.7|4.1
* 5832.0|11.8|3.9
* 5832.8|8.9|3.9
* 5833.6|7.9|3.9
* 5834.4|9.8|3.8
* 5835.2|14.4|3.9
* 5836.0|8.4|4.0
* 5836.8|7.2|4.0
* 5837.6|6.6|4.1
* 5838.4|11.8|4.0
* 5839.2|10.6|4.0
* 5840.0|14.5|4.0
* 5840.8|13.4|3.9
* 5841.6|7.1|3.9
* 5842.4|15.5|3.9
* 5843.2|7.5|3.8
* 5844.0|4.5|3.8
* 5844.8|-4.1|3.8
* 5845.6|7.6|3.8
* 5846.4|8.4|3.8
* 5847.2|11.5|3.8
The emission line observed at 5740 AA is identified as C III] 1909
